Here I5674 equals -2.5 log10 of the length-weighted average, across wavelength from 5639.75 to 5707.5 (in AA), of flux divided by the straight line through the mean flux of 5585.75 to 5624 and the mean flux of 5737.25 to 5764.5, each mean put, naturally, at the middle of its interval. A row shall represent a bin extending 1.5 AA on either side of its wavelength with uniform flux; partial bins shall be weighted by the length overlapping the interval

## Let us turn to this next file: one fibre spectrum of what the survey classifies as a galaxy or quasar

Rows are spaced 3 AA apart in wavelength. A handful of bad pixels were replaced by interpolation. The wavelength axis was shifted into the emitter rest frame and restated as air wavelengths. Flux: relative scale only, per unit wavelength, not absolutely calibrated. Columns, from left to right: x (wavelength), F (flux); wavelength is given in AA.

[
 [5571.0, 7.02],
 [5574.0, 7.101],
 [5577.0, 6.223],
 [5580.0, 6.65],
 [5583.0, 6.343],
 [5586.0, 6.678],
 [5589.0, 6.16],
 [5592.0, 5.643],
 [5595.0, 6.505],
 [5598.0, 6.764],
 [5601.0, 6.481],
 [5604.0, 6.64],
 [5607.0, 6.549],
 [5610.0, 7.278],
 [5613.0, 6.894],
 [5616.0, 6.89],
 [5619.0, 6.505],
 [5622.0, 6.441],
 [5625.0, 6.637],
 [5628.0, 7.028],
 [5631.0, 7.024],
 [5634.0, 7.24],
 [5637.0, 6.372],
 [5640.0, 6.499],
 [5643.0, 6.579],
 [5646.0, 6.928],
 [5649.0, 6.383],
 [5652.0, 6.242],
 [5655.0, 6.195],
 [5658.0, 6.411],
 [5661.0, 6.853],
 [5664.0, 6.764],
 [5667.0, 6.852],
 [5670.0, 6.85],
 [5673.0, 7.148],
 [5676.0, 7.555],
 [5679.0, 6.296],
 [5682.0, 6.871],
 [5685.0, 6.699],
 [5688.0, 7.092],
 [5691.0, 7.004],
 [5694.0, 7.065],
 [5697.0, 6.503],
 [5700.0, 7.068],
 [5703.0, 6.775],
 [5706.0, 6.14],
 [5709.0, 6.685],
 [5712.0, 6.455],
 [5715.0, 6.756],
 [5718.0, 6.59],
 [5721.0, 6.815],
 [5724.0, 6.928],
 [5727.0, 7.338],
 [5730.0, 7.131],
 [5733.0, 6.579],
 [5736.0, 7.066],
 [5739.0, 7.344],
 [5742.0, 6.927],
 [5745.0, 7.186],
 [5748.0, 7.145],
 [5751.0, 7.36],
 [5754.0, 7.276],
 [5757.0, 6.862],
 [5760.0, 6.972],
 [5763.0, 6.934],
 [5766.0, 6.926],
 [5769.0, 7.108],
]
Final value 0.01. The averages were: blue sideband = 6.57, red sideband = 7.11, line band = 6.73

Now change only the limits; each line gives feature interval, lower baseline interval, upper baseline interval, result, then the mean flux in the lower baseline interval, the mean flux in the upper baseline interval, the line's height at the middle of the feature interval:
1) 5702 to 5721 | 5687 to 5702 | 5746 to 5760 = 0.07 mag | 6.94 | 7.14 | 7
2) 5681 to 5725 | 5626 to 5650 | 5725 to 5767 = 0.03 mag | 6.76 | 7.07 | 6.95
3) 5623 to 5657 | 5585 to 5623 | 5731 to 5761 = 0.01 mag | 6.57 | 7.07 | 6.7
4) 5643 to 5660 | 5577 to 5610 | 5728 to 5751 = 0.04 mag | 6.47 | 7.08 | 6.71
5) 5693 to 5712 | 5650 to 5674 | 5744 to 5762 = 0.03 mag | 6.65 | 7.13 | 6.86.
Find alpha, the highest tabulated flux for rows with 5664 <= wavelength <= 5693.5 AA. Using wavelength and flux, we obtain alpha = 7.555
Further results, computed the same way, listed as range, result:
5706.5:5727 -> 7.338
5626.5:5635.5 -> 7.24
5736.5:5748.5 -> 7.344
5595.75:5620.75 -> 7.278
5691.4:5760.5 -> 7.36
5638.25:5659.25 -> 6.928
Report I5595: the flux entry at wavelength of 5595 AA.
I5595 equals 6.505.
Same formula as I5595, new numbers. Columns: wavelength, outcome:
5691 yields 7.004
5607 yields 6.549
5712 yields 6.455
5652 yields 6.242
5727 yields 7.338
